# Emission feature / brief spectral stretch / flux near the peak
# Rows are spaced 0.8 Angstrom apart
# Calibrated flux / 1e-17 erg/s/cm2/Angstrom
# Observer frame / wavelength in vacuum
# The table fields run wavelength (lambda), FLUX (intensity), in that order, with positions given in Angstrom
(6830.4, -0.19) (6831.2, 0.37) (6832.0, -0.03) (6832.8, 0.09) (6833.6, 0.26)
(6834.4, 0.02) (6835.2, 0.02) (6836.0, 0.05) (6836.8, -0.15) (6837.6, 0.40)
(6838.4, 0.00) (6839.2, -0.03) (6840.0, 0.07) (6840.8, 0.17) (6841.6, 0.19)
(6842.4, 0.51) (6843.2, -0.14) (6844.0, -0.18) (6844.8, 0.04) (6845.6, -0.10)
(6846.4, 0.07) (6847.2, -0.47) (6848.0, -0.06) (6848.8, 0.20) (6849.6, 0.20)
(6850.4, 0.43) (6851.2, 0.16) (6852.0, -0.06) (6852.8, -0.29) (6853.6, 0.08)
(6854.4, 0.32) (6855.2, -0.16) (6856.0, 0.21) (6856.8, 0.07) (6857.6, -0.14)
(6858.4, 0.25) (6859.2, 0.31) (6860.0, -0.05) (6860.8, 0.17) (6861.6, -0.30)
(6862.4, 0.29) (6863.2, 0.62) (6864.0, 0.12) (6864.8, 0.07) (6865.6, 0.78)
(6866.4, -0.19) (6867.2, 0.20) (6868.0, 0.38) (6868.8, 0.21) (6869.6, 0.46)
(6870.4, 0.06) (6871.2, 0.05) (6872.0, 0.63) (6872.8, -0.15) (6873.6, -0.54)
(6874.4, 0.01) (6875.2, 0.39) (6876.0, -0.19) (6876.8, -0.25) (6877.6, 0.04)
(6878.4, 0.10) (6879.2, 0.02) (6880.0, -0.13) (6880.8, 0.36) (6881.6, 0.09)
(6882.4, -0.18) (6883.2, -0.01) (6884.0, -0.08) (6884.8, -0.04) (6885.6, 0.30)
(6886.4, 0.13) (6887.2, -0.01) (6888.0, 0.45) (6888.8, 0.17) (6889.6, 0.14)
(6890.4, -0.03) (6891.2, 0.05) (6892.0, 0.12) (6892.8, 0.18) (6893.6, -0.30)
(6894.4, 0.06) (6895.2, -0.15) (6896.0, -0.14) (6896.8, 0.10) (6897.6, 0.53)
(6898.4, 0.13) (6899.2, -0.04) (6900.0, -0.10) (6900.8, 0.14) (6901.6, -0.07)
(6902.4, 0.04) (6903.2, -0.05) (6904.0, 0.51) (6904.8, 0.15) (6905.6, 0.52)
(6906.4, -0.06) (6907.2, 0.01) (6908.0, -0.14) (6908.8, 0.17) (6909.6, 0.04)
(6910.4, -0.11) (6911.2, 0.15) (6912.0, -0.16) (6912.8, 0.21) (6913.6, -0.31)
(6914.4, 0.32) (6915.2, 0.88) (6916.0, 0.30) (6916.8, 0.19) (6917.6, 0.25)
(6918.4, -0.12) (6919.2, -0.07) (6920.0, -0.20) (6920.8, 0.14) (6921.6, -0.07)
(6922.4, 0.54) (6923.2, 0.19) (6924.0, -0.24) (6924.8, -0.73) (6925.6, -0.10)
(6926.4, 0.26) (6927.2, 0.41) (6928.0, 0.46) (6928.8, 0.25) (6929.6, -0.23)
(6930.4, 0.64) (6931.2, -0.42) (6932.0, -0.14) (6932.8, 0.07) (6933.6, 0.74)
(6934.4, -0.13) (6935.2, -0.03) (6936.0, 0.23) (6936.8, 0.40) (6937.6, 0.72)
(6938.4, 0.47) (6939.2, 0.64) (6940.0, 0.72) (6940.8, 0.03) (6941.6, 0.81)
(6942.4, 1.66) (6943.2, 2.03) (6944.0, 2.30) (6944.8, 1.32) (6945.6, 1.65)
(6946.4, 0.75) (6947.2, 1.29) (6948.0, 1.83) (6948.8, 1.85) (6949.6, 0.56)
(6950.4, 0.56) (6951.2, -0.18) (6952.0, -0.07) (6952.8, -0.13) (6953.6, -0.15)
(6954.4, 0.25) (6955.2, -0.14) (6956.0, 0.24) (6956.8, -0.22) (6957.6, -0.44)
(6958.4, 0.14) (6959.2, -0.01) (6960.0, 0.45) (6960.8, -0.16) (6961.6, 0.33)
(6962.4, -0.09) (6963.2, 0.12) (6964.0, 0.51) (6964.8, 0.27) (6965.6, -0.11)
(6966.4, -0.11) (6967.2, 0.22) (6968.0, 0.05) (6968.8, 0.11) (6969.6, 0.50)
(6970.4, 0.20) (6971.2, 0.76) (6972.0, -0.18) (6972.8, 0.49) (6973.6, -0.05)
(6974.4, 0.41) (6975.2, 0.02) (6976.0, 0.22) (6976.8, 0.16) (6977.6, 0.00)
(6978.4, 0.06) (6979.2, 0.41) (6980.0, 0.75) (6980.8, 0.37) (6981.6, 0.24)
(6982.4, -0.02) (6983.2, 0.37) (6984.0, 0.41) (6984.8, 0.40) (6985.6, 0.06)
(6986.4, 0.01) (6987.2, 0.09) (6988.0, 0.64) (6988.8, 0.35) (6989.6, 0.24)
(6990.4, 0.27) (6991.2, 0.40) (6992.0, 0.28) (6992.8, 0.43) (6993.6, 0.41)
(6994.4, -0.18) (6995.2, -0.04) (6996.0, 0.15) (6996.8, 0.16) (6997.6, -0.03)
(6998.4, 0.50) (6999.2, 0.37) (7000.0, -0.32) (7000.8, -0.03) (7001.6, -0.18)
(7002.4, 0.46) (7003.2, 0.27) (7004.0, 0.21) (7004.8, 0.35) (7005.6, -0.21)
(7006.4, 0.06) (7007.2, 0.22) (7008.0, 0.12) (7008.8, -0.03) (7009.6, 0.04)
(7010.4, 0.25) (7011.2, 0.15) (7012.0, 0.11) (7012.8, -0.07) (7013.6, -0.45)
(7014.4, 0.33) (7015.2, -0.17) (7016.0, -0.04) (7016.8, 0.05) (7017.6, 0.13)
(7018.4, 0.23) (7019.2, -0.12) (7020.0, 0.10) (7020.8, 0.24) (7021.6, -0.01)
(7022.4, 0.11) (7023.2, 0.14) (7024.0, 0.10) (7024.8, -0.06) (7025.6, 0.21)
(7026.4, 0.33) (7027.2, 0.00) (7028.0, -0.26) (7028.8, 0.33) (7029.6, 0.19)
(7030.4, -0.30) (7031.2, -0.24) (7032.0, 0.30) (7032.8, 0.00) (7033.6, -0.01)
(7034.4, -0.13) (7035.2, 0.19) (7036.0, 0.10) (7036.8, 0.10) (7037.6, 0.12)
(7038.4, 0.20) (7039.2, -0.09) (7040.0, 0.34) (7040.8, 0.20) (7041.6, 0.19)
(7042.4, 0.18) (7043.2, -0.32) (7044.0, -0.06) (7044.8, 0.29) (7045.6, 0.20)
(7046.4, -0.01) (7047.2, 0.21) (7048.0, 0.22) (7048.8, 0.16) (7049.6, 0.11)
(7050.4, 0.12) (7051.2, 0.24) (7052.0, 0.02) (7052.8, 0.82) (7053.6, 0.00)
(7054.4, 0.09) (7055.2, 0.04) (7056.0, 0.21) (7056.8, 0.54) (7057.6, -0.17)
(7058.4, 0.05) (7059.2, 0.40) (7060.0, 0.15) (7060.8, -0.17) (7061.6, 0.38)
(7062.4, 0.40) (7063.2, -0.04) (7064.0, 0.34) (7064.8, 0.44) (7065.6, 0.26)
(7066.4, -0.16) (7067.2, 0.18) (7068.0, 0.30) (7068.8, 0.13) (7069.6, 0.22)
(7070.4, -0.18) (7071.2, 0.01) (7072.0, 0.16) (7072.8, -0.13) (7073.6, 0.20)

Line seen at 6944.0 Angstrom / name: [O II]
